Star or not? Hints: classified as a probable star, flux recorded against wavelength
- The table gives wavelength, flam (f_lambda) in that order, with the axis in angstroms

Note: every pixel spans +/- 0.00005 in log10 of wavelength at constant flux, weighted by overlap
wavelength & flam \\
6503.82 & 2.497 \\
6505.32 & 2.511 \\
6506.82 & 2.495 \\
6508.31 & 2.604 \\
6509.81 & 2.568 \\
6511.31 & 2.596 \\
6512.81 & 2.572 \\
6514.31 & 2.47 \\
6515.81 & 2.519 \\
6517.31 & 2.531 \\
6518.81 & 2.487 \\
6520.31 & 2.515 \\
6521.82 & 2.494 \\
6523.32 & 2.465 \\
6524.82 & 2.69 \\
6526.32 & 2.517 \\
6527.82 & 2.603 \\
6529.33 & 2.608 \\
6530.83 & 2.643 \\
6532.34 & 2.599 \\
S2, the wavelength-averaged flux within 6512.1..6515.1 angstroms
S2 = 2.52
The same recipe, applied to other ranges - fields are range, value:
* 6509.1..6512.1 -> 2.58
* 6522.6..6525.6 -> 2.58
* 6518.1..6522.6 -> 2.5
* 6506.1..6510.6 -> 2.56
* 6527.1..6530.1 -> 2.6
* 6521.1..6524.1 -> 2.48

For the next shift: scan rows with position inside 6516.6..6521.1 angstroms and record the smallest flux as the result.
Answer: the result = 2.487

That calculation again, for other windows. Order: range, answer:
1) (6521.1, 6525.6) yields 2.465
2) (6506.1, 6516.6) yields 2.47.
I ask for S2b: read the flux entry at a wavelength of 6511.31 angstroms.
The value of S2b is 2.596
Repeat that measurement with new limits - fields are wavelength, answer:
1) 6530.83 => 2.643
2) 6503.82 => 2.497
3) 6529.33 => 2.608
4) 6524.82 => 2.69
